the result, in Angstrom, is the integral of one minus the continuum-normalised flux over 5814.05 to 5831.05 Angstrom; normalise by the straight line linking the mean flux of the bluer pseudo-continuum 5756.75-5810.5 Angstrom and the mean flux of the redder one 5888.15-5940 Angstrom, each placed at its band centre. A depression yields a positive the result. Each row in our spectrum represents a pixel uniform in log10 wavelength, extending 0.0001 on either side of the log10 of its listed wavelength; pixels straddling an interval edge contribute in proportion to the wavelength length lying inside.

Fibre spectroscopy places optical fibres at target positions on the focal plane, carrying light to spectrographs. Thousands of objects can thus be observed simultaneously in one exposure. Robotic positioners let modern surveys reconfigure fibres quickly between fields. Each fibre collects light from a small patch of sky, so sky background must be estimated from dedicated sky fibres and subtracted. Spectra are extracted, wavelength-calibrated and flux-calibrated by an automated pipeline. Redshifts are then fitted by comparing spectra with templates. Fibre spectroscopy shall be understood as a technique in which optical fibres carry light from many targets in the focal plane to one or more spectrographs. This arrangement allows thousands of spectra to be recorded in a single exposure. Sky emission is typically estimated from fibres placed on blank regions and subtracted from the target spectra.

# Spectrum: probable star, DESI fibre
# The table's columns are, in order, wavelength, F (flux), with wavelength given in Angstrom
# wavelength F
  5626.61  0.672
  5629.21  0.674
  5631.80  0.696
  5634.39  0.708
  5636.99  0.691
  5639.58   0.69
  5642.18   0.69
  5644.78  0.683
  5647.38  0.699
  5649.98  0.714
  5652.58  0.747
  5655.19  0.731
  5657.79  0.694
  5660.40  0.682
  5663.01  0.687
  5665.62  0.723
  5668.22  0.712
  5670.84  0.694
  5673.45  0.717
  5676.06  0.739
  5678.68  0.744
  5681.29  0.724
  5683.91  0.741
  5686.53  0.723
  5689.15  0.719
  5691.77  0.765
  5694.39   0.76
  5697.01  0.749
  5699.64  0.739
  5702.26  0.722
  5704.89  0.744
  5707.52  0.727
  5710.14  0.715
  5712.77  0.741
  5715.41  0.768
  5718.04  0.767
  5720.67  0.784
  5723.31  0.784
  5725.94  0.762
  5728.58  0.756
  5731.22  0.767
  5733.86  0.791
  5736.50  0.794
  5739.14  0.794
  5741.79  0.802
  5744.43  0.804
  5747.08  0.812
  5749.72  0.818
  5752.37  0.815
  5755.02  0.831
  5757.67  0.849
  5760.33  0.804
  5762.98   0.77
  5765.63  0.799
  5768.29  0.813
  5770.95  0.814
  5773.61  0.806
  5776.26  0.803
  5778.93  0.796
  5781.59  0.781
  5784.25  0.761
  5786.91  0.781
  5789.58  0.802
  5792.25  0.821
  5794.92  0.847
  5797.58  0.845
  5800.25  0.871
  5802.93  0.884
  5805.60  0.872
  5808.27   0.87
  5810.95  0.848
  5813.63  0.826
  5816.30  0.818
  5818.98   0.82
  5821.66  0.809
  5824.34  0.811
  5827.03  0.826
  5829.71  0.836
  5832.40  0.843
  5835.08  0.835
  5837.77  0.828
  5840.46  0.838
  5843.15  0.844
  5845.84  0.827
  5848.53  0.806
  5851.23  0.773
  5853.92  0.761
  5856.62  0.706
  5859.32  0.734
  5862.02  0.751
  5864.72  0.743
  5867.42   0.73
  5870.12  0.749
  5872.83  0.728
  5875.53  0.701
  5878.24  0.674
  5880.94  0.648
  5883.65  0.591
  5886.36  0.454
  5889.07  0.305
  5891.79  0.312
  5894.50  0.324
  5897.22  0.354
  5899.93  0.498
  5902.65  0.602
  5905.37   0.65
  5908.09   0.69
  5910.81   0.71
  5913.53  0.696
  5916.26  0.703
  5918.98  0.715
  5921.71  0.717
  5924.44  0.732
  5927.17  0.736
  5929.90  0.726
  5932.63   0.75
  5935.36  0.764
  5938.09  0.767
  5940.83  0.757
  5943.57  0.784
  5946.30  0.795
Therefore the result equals -1.3 Angstrom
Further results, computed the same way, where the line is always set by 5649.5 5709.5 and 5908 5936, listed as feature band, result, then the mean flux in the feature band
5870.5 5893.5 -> 5.3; 0.556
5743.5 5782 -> -4.4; 0.808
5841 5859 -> -1.5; 0.785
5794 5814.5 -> -3.8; 0.859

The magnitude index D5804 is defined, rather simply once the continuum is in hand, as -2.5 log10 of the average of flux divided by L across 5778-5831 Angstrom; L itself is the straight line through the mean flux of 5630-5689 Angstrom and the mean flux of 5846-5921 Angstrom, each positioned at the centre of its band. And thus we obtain -0.24 mag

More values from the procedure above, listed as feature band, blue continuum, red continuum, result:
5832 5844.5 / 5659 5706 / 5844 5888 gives -0.176 mag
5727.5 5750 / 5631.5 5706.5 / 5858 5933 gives -0.148 mag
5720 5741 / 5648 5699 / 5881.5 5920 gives -0.150 mag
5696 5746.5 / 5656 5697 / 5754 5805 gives -0.002 mag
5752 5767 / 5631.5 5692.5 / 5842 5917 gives -0.188 mag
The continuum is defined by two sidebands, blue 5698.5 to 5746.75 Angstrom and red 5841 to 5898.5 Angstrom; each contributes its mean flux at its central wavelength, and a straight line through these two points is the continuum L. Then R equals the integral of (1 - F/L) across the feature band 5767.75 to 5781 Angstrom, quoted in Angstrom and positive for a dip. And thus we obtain -1.5 Angstrom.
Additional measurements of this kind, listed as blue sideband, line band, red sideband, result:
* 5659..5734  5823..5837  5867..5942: -3.3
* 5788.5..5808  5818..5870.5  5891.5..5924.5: -3.5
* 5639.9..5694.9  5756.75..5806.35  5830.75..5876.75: -4.1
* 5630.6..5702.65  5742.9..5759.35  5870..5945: -3.2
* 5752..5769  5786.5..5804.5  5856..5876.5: -1.2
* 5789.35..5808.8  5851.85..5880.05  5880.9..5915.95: -4.2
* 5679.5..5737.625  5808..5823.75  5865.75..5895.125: -4.6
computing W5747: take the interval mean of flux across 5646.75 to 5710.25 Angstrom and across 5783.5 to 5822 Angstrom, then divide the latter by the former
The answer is 1.15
